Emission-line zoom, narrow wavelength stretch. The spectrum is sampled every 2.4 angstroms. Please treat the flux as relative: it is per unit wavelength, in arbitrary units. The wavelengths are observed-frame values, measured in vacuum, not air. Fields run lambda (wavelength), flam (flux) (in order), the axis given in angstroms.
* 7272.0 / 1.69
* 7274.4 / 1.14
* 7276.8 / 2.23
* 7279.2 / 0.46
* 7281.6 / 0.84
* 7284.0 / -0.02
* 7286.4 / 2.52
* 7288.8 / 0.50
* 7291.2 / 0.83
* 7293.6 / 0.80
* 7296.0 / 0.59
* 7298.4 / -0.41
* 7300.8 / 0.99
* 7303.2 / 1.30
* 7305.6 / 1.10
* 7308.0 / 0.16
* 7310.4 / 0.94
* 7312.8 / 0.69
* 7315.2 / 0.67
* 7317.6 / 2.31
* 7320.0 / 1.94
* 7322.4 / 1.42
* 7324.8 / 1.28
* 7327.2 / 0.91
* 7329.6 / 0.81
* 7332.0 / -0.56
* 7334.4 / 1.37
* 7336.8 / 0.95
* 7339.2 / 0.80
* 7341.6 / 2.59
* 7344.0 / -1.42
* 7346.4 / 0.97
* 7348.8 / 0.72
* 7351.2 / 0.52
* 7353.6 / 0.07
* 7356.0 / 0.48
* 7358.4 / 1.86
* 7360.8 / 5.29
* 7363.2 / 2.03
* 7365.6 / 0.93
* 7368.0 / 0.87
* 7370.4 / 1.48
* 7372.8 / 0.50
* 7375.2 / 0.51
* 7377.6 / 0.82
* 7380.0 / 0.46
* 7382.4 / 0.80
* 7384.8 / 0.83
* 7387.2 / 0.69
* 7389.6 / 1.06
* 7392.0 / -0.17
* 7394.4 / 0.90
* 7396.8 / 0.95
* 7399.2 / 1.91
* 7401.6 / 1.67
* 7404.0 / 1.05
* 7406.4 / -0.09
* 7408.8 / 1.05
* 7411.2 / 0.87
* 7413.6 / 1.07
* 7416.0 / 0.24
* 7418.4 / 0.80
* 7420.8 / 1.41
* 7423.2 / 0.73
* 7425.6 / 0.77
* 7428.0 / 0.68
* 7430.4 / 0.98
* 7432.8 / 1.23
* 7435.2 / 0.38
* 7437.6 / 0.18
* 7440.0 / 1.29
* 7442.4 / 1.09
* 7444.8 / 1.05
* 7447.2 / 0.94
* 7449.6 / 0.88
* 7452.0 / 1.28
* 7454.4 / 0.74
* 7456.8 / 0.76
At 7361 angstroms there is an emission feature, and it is H-gamma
